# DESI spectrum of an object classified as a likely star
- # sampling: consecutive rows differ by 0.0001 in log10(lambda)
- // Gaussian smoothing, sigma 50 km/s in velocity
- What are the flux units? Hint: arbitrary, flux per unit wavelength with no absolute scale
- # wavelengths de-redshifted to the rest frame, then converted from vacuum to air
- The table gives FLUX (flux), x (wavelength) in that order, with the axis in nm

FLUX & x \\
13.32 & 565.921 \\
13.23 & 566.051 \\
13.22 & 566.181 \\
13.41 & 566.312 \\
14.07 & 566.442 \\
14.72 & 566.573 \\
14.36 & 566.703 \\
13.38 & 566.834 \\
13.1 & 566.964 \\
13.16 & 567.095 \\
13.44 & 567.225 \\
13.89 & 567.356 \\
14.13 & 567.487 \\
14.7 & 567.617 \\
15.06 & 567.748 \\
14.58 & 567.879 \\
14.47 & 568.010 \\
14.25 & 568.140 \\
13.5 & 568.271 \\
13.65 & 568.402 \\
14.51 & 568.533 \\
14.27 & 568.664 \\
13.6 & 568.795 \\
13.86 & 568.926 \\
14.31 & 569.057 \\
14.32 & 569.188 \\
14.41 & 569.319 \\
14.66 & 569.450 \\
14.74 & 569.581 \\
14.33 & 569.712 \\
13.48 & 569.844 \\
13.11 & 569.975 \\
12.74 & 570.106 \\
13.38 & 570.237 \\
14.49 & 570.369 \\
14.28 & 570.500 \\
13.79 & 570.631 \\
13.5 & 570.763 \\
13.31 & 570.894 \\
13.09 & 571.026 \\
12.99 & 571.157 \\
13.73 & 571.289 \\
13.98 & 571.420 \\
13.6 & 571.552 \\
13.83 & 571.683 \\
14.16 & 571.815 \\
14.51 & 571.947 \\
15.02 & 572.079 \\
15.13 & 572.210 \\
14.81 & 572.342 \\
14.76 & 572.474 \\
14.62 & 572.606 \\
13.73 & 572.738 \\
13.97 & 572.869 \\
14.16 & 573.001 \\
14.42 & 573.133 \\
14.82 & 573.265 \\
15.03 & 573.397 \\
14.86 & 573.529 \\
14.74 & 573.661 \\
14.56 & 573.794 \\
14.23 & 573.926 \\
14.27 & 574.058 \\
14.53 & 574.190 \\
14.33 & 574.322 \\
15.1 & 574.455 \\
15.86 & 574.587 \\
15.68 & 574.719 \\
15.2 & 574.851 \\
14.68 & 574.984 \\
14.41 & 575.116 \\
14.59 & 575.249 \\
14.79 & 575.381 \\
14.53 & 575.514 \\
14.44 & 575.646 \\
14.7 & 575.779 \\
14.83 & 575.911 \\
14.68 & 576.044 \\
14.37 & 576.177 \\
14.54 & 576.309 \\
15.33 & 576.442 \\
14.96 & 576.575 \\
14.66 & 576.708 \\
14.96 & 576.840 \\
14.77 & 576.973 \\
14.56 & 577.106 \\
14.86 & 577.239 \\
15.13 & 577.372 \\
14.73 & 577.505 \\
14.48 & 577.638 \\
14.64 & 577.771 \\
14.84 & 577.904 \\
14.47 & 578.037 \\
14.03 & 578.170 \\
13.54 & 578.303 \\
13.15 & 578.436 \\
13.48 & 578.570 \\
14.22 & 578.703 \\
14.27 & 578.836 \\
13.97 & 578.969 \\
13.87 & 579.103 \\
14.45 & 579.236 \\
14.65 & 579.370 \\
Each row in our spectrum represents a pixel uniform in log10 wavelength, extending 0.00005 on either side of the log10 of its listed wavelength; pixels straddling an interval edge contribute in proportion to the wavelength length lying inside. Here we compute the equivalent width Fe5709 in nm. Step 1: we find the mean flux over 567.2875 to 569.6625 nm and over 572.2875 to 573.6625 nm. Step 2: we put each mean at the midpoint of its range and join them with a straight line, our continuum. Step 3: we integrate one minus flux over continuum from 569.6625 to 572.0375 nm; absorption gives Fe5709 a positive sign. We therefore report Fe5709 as 0.118 nm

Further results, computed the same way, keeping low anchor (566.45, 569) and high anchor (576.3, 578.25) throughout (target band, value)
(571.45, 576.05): -0.044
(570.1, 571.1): 0.044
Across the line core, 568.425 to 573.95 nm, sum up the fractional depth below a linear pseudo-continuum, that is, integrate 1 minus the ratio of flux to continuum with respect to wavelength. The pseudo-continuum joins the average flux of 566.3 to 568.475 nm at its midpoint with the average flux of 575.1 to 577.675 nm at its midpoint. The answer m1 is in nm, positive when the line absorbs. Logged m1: 0.07 nm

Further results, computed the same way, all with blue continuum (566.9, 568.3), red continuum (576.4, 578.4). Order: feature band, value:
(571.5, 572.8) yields -0.01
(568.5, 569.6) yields -0.01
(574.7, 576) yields -0.02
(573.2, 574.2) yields -0.02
